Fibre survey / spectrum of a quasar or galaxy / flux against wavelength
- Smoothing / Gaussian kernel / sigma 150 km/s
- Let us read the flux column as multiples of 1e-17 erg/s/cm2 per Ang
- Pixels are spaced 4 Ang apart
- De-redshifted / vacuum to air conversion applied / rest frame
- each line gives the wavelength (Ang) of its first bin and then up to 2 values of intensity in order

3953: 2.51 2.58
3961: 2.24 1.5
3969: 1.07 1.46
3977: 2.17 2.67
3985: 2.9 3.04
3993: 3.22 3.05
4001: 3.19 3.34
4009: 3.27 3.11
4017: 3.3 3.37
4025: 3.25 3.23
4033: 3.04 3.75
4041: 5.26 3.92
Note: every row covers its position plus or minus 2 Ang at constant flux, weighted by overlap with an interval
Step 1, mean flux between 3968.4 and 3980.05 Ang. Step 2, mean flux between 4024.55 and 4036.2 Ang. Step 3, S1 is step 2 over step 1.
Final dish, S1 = 1.9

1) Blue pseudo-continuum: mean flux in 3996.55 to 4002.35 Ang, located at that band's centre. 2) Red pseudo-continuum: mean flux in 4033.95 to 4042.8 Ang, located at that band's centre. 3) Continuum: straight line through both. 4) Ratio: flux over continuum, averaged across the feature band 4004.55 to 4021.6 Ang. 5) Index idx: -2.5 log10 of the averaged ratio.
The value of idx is 0.09 mag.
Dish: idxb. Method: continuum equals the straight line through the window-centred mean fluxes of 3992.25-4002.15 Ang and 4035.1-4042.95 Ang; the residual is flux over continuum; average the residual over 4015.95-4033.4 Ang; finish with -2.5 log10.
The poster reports 0.23 mag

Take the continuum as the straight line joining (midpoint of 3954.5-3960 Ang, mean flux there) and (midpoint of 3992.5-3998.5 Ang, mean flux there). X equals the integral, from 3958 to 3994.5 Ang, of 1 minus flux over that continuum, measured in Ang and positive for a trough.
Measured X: 7.6 Ang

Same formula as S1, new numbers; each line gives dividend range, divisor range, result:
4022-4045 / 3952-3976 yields 1.97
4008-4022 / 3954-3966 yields 1.49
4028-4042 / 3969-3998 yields 1.49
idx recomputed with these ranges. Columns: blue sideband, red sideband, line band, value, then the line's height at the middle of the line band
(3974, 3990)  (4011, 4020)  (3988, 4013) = -0.09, 2.94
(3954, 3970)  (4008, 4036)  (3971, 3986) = 0.03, 2.3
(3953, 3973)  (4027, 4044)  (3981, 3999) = -0.16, 2.6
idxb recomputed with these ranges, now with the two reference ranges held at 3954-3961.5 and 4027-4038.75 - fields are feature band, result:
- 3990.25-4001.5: -0.09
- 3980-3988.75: -0.03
